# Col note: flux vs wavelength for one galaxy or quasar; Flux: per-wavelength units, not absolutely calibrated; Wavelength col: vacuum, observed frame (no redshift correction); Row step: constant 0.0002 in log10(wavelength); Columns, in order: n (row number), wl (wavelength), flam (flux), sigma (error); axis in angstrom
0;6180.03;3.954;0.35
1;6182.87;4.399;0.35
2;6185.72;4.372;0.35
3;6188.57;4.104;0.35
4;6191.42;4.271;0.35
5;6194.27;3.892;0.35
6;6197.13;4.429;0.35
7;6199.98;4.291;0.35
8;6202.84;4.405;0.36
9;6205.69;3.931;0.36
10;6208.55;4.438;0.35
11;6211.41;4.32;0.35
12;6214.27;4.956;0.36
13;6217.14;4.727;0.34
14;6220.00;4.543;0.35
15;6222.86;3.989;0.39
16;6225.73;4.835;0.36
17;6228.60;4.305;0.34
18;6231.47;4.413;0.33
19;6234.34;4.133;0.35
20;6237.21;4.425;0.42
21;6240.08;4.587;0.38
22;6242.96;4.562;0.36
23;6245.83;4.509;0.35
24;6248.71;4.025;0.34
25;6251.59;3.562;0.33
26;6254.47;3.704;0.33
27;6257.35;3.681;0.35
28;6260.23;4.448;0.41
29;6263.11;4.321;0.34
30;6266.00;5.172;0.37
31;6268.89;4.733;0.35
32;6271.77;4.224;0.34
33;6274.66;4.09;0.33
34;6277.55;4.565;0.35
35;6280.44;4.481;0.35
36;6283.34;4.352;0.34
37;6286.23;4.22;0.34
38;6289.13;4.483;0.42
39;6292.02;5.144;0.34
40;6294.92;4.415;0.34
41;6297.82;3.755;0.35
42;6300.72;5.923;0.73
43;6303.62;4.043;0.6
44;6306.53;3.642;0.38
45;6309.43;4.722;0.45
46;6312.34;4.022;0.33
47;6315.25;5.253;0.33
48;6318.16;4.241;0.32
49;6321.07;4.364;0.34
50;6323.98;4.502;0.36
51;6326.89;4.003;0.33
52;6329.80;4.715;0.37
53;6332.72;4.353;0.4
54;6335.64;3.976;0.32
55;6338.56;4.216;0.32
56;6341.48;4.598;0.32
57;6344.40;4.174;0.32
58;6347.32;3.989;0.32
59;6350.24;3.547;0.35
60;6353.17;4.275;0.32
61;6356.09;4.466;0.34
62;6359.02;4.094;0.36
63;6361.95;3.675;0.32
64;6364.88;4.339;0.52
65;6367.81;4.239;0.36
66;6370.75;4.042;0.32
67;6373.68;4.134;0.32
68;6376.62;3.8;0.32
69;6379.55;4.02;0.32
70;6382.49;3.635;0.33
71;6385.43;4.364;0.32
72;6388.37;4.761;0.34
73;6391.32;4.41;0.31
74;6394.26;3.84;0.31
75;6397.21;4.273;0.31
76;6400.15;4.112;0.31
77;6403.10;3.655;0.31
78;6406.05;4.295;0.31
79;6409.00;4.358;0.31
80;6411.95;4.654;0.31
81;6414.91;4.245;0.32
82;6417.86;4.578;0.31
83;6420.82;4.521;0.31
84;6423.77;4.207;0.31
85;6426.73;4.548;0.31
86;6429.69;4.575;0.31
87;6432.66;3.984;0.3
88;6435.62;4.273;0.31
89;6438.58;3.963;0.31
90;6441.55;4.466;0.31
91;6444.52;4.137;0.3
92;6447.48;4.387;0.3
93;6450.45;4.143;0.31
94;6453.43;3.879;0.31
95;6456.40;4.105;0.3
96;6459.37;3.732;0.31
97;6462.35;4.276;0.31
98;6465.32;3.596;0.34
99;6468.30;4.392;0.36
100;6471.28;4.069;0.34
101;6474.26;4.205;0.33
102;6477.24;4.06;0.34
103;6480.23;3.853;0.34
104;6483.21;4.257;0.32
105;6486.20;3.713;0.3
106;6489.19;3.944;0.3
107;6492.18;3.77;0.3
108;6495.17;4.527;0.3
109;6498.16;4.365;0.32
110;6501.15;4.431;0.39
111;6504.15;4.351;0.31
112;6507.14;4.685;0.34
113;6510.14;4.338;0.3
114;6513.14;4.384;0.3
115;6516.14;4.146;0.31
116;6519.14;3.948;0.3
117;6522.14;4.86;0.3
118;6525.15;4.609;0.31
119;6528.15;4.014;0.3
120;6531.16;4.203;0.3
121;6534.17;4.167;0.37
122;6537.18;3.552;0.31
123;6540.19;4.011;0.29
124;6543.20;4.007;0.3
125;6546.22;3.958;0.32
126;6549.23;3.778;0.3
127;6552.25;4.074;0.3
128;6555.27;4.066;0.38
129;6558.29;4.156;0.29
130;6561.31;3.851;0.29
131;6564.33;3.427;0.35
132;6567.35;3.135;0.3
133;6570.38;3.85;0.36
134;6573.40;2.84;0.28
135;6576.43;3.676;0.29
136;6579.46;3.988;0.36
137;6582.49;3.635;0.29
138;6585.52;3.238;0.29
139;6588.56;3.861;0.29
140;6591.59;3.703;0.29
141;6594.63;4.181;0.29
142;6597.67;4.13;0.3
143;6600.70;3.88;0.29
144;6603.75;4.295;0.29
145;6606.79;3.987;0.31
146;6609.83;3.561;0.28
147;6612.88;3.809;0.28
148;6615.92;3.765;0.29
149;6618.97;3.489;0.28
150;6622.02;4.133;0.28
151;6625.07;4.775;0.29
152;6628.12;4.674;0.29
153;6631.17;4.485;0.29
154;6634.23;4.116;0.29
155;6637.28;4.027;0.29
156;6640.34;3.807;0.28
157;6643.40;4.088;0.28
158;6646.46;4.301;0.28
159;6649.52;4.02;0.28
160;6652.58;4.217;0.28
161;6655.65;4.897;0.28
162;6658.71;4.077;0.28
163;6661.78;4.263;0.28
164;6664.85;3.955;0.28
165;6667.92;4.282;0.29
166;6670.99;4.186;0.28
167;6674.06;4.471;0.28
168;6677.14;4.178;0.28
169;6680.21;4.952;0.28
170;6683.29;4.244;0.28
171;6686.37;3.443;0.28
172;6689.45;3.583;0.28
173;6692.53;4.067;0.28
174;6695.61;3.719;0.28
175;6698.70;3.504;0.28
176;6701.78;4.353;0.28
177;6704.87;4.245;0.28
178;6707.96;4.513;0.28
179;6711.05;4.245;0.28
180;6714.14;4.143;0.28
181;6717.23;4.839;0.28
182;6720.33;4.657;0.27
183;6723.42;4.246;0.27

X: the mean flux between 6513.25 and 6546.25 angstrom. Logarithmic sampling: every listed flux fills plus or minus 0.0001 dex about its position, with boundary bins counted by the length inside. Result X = 4.15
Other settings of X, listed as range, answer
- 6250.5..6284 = 4.28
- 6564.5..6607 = 3.73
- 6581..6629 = 3.94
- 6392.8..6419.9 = 4.23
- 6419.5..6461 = 4.21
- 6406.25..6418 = 4.43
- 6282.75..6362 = 4.34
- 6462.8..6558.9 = 4.14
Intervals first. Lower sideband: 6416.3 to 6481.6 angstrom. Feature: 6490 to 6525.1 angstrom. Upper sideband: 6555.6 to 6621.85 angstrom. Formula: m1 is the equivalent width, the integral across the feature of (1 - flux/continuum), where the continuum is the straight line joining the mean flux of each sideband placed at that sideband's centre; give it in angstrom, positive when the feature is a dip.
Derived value -3.1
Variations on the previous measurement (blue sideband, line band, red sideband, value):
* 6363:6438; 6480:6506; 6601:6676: 0.3 angstrom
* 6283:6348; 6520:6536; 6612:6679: -0.3 angstrom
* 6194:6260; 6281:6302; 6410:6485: -1.6 angstrom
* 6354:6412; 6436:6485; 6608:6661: 0.6 angstrom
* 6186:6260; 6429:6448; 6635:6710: -0.1 angstrom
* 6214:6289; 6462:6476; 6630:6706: 0.5 angstrom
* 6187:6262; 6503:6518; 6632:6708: -0.6 angstrom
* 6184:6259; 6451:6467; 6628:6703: 1.0 angstrom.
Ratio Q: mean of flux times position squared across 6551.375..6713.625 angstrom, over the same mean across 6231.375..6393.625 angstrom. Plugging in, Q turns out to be 1.03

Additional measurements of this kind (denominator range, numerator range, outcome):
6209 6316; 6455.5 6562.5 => 1.01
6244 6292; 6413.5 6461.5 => 1.03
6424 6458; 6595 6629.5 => 1.01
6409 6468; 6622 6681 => 1.08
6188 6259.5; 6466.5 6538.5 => 1.07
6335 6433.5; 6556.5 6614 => 0.95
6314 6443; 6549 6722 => 1.03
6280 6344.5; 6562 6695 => 1.00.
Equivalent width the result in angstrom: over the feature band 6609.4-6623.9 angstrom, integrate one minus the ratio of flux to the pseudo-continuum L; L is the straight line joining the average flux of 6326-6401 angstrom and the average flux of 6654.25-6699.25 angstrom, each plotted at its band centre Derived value 1.21 angstrom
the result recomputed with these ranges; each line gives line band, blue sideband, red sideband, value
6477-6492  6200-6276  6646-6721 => 1.16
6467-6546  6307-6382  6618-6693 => 0.42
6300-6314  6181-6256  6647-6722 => -0.37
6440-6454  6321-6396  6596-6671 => -0.22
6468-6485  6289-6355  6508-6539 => 0.58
